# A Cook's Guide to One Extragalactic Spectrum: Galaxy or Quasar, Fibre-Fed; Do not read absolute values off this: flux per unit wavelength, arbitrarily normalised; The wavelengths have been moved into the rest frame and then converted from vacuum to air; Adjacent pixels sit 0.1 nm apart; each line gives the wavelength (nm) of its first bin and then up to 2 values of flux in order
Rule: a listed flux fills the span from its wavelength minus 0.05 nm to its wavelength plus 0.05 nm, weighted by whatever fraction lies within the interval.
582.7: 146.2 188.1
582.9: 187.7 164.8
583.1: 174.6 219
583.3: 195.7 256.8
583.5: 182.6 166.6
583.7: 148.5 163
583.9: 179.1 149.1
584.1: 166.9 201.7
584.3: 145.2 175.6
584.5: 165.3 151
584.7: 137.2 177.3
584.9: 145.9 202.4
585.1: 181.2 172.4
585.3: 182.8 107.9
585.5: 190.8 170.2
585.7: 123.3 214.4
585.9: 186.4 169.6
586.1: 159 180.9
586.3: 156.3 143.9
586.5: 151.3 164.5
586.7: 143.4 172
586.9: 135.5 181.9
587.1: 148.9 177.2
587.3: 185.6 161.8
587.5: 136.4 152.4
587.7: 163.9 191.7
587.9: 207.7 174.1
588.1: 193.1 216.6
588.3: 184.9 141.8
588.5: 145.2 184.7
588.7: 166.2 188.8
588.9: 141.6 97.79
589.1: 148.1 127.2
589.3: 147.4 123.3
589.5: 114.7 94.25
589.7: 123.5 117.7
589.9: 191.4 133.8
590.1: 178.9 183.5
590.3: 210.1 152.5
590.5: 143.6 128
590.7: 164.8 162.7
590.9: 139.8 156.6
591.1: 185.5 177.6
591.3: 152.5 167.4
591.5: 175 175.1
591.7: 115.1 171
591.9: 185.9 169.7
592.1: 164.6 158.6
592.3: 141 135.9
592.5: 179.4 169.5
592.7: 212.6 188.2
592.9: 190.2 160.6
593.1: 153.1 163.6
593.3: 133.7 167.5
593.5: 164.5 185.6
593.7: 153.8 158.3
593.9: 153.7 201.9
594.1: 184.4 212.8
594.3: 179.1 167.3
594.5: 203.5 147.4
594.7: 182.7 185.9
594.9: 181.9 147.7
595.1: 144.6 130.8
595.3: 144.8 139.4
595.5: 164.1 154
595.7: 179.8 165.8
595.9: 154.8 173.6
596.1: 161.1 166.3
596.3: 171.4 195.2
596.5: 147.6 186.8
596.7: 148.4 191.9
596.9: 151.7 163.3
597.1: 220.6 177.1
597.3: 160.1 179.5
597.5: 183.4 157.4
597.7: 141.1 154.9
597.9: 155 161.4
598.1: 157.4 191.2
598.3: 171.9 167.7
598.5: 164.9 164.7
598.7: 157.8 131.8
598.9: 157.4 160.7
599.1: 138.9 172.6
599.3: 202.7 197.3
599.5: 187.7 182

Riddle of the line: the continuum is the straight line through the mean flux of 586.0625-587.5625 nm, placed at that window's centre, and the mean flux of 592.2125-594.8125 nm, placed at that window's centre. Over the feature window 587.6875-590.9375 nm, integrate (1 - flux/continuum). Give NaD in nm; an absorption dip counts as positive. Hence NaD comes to 0.14 nm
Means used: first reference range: 160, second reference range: 172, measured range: 157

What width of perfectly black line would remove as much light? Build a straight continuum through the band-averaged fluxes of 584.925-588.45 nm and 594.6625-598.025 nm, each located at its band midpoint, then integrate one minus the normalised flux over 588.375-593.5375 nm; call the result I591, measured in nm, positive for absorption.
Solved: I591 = 0.32 nm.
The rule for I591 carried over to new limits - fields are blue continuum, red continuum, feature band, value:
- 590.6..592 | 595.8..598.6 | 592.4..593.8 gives -0.040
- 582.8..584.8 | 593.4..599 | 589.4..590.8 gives 0.186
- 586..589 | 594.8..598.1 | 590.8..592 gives 0.010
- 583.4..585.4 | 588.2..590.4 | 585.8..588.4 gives -0.177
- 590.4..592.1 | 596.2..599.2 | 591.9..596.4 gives -0.126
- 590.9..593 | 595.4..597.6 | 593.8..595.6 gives 0.010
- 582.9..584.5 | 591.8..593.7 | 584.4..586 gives 0.087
